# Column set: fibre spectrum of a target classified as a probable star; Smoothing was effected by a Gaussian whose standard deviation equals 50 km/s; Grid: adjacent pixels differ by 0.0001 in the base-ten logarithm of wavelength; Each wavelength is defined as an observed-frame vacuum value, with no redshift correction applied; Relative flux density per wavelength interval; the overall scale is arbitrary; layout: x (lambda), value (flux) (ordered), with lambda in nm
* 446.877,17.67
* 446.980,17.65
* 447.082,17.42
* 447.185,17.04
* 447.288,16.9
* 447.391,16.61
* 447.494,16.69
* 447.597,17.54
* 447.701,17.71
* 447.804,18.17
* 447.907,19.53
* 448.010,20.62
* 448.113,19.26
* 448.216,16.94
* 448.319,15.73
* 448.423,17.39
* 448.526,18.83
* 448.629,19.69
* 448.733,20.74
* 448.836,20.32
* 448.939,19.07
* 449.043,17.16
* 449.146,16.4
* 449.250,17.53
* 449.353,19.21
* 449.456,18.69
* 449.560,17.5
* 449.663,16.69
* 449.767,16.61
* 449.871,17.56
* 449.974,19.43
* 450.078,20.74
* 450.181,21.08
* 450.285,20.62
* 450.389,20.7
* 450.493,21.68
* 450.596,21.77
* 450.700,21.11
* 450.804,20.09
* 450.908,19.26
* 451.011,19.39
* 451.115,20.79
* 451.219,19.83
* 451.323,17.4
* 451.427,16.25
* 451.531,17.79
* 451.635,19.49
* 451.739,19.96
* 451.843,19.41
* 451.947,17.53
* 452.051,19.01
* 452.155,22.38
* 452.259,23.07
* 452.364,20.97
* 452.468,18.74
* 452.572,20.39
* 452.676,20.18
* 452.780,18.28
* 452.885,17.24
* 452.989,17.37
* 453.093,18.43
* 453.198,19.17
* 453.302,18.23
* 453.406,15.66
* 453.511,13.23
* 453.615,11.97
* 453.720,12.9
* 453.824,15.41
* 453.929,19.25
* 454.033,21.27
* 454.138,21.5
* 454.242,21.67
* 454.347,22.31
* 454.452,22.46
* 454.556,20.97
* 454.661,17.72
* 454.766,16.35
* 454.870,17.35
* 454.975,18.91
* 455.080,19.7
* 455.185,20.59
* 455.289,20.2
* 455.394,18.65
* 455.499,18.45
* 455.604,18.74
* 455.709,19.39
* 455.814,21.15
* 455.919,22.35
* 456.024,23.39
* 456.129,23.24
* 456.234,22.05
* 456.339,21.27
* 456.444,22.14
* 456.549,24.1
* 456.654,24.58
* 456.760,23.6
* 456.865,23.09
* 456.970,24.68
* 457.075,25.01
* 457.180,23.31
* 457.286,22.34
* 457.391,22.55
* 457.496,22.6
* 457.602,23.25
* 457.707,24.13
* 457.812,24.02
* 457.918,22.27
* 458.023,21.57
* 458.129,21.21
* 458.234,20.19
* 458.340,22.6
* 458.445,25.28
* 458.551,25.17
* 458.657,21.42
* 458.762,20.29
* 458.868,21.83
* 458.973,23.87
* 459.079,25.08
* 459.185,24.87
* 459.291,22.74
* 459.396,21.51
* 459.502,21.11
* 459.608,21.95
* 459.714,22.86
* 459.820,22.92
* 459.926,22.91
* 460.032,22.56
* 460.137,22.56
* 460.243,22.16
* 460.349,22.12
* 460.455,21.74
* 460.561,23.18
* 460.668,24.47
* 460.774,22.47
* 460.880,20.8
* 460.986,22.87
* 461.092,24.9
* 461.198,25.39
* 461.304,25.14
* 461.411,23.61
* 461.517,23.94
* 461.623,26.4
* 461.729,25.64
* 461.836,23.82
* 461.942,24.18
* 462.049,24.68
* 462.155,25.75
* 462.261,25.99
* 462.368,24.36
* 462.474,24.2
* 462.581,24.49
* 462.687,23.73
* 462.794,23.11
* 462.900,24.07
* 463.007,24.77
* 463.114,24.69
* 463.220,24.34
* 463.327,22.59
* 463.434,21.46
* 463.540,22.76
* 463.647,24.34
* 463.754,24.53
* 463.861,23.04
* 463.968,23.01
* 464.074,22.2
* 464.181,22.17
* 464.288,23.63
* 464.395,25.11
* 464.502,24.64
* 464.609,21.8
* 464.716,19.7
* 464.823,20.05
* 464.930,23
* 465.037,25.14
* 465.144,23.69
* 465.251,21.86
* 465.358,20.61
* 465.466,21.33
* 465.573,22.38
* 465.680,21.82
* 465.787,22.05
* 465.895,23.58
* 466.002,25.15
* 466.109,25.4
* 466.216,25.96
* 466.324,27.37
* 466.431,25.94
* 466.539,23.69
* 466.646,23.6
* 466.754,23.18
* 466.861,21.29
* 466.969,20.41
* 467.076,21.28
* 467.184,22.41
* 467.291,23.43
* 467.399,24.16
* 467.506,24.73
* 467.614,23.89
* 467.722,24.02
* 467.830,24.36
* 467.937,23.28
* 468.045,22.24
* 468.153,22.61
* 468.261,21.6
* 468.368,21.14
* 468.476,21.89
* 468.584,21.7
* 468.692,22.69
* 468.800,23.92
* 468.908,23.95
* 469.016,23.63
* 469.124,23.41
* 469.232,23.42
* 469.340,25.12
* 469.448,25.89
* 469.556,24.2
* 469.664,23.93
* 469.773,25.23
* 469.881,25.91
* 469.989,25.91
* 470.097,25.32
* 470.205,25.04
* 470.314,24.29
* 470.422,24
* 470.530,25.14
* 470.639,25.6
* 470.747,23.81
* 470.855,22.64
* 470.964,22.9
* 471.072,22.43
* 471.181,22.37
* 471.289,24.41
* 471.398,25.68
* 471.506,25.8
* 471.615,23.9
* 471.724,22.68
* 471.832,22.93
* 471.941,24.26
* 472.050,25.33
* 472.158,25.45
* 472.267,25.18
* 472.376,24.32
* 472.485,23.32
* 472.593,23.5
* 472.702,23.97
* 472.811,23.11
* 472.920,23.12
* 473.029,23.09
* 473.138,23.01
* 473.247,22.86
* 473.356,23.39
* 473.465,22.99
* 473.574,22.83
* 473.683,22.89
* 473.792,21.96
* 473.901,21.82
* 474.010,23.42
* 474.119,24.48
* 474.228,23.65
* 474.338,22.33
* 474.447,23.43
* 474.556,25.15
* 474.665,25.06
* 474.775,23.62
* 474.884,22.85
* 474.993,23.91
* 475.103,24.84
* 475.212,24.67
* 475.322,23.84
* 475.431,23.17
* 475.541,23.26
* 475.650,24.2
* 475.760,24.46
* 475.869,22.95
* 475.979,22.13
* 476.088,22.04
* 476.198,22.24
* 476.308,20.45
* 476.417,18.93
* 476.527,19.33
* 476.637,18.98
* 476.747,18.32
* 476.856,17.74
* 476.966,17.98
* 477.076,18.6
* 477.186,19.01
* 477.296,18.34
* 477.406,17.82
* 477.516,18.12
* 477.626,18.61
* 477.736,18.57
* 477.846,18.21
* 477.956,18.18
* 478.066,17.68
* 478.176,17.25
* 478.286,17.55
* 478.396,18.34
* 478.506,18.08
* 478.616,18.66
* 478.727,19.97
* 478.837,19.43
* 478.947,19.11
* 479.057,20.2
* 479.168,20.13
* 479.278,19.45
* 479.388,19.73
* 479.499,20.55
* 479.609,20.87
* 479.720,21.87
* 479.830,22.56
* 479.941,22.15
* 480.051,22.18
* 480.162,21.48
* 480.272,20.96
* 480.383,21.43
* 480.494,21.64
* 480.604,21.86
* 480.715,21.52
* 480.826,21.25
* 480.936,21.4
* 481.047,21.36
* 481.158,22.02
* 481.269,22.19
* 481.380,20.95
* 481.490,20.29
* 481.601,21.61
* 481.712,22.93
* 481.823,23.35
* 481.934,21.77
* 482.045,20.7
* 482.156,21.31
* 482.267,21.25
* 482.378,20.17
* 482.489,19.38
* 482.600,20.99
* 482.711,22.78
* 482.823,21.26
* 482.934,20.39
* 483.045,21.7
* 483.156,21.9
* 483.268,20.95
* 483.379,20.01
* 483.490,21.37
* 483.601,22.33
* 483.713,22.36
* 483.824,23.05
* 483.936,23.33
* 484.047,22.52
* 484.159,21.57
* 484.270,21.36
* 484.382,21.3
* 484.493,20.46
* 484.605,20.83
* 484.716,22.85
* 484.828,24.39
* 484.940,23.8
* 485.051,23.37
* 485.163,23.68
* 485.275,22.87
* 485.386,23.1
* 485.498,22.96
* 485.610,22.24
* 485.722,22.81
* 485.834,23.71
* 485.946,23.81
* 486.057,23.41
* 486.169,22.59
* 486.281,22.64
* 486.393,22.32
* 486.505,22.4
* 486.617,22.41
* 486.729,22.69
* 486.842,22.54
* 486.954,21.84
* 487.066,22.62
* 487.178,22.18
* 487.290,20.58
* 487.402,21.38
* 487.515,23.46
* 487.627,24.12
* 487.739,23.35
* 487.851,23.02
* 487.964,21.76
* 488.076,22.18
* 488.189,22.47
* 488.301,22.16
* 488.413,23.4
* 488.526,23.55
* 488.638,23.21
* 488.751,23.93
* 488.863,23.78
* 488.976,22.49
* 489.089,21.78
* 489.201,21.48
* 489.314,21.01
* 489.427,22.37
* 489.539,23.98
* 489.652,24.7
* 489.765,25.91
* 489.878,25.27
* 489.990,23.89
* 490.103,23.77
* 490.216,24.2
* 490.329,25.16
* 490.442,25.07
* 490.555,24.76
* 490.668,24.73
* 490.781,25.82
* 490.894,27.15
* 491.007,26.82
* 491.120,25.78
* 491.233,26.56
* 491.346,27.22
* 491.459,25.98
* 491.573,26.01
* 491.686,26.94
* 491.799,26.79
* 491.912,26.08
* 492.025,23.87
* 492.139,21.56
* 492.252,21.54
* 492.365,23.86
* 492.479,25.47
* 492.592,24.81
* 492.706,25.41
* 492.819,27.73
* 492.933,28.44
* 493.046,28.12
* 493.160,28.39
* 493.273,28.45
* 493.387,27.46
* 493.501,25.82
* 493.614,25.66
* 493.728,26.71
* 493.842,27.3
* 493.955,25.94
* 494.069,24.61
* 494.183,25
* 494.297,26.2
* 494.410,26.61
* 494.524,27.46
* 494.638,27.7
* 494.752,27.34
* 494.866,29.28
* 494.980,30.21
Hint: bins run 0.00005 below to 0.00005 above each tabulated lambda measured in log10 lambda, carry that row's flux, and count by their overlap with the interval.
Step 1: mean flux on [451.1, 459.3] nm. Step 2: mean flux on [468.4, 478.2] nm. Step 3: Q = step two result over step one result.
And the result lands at 1.10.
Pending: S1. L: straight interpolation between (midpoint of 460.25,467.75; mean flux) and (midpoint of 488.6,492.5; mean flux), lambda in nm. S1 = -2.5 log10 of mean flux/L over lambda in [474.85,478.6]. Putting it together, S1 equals 0.18 mag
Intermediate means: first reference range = 23.5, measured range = 20.3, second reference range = 24.5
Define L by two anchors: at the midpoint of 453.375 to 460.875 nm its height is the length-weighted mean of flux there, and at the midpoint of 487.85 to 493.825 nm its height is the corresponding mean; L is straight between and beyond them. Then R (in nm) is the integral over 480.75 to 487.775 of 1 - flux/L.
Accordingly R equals 0.60 nm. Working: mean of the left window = 21.4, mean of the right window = 24.8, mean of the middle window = 22.1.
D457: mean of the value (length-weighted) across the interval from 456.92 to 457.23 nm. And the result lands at 24.4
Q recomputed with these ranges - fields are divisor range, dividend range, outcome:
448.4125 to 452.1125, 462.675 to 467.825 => 1.22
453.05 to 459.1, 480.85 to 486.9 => 1.05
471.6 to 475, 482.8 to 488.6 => 0.95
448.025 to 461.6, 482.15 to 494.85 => 1.15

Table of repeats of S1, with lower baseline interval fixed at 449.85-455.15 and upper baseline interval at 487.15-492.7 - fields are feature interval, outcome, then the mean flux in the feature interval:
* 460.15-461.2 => -0.135 mag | 22.9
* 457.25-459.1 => -0.147 mag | 22.7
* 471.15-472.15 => -0.124 mag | 24.3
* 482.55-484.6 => 0.077 mag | 21.6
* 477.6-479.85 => 0.173 mag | 19.3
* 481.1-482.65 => 0.080 mag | 21.4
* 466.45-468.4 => -0.091 mag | 22.9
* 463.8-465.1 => -0.106 mag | 22.8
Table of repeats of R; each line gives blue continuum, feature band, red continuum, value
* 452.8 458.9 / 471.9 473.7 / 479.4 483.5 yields -0.22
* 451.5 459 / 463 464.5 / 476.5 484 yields -0.22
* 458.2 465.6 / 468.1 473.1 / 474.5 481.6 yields -0.45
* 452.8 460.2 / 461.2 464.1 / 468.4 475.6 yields -0.26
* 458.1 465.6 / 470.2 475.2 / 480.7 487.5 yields -0.24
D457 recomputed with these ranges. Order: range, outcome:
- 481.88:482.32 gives 21.3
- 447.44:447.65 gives 17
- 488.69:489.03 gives 23.4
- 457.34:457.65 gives 22.8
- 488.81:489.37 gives 22.1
